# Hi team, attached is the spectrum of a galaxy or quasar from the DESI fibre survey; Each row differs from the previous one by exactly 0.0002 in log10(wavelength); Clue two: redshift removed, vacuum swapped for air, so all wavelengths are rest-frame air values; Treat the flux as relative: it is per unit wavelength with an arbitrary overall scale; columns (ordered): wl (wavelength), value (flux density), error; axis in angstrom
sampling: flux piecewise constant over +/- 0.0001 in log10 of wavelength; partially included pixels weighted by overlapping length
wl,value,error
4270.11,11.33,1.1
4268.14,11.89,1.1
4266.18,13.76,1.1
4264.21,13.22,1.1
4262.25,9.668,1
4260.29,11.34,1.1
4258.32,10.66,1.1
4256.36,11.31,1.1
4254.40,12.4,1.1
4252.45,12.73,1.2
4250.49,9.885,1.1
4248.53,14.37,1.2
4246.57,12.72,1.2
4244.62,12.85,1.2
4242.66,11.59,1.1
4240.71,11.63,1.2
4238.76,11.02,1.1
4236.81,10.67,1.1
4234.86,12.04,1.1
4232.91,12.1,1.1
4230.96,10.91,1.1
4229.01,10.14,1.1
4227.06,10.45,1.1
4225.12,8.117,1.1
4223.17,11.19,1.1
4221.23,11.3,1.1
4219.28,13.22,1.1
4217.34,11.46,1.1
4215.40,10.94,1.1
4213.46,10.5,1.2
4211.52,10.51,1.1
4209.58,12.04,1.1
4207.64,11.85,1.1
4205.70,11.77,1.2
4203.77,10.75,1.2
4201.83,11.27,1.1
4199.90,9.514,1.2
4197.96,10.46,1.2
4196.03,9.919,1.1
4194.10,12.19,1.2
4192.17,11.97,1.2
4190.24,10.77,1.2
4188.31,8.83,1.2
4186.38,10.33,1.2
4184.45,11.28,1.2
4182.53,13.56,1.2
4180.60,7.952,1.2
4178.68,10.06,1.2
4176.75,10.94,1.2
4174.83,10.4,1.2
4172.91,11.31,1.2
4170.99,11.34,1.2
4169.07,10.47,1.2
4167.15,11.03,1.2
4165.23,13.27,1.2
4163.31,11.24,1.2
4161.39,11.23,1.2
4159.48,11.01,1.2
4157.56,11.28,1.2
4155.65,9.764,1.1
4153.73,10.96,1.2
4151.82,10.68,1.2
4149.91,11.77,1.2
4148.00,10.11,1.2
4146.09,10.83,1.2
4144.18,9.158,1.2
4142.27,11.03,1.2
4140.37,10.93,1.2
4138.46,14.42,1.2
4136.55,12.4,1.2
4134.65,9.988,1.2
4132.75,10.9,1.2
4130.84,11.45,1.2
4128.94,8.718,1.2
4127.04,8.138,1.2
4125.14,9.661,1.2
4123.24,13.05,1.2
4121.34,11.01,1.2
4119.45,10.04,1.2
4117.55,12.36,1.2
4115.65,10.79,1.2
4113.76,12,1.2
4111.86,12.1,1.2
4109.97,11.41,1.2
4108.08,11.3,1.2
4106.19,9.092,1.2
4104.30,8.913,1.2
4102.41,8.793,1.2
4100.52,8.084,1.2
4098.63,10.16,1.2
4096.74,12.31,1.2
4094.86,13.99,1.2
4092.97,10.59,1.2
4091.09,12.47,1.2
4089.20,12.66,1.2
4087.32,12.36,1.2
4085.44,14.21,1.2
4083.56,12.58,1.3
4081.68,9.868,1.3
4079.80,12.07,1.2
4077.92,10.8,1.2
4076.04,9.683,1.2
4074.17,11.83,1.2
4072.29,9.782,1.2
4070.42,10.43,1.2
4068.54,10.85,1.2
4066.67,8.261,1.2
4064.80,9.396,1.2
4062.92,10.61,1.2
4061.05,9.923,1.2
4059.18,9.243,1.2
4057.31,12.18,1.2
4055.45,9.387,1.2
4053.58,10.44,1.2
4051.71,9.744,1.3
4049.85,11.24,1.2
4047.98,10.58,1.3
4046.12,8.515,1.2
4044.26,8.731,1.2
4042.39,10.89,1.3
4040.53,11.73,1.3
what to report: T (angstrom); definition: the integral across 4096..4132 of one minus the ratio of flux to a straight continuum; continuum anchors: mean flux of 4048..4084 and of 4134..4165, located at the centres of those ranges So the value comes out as 1.09 angstrom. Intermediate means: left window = 10.4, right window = 11.1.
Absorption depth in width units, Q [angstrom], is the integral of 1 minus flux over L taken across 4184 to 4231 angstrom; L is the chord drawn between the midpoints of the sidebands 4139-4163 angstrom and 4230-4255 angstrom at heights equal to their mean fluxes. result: 2.6 angstrom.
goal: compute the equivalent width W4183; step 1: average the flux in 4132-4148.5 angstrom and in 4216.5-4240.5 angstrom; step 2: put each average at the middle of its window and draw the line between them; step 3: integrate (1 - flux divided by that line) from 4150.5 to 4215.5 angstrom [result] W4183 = 1.0 angstrom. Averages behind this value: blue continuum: 11.1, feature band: 10.9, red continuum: 11.1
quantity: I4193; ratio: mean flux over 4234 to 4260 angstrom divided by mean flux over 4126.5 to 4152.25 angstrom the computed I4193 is 1.10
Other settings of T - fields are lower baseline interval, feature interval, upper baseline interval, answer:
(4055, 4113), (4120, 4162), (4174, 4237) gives 0.13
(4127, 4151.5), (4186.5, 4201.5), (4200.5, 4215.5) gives 0.77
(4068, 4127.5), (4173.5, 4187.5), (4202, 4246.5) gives 0.69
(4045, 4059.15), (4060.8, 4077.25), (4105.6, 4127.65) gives 0.50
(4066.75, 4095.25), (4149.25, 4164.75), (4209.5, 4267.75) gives 0.58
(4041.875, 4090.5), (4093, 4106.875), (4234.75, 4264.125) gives 0.76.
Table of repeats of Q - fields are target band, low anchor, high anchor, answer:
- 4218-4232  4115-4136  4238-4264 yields 0.89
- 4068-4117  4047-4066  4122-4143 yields -2.54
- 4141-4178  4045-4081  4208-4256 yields 0.03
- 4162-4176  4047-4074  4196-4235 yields -0.71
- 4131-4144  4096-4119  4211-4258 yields -0.82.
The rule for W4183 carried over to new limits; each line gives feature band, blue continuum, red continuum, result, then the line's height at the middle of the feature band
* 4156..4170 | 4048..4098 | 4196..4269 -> -0.1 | 11.2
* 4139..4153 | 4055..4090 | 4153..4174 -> 0.4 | 11.1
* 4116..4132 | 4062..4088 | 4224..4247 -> 0.6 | 11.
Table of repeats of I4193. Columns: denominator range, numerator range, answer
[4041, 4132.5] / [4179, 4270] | 1.06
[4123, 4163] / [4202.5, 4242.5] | 1.03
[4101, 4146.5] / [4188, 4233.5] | 1.02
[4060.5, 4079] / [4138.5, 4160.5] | 1.07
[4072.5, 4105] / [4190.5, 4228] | 0.98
